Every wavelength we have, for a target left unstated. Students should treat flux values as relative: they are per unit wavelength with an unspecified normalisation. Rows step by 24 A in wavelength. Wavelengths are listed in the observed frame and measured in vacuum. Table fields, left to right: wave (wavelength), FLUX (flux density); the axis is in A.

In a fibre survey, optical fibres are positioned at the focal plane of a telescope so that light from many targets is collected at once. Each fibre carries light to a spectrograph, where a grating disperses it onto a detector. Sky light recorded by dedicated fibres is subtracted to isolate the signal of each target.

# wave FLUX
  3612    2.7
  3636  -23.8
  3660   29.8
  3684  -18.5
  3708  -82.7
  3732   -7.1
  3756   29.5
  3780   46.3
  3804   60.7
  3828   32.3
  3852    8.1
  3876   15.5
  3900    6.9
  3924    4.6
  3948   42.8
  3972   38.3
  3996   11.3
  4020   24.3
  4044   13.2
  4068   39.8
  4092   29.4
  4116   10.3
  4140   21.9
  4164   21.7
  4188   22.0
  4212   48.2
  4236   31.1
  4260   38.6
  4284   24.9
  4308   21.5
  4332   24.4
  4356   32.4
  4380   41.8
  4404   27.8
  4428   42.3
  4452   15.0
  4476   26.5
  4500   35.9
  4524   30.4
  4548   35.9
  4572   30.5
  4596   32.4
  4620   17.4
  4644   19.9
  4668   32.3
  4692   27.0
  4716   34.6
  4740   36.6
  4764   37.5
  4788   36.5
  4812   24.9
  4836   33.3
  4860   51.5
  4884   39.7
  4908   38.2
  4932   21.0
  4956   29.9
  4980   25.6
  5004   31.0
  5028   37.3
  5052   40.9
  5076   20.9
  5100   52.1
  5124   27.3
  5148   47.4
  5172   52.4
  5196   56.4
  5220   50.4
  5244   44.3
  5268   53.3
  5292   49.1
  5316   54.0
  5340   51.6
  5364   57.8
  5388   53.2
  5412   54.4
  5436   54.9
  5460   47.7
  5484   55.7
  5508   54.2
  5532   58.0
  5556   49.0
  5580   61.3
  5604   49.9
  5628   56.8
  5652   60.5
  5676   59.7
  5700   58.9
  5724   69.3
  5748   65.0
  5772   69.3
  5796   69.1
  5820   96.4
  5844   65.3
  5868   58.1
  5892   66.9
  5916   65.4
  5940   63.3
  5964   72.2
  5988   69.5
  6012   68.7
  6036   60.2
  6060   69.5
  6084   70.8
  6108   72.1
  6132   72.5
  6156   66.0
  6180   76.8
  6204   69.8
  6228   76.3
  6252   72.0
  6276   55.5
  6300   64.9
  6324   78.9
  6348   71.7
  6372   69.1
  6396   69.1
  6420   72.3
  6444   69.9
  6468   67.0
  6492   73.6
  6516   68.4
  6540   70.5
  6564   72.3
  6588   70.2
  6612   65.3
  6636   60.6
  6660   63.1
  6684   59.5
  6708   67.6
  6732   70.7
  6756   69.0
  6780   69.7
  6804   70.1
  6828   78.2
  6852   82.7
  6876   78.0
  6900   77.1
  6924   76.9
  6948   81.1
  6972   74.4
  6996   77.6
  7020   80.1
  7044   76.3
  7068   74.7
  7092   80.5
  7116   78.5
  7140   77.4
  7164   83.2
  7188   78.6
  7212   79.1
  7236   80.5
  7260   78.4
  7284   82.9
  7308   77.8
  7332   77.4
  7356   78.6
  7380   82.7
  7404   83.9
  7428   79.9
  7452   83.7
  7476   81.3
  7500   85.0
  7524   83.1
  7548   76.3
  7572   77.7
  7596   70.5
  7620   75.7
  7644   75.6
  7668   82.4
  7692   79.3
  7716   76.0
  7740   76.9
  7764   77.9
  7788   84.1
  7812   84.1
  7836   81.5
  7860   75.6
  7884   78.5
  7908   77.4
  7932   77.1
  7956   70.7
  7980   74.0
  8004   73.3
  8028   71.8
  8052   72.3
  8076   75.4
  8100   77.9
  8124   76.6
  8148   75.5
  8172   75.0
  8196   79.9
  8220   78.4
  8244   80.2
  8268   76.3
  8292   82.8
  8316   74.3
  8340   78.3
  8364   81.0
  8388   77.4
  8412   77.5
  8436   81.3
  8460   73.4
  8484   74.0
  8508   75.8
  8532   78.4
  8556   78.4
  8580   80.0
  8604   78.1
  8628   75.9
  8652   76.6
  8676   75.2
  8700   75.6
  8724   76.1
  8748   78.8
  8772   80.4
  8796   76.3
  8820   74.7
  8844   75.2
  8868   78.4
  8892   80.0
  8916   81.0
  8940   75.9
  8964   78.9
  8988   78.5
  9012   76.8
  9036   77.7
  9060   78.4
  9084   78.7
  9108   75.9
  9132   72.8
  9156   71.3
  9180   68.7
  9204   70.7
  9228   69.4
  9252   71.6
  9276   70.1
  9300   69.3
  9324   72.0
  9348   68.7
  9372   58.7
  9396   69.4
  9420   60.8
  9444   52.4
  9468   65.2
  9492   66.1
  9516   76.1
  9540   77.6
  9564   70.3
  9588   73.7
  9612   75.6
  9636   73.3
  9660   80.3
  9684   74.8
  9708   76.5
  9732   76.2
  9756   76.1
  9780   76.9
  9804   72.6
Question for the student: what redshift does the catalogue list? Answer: 0.29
